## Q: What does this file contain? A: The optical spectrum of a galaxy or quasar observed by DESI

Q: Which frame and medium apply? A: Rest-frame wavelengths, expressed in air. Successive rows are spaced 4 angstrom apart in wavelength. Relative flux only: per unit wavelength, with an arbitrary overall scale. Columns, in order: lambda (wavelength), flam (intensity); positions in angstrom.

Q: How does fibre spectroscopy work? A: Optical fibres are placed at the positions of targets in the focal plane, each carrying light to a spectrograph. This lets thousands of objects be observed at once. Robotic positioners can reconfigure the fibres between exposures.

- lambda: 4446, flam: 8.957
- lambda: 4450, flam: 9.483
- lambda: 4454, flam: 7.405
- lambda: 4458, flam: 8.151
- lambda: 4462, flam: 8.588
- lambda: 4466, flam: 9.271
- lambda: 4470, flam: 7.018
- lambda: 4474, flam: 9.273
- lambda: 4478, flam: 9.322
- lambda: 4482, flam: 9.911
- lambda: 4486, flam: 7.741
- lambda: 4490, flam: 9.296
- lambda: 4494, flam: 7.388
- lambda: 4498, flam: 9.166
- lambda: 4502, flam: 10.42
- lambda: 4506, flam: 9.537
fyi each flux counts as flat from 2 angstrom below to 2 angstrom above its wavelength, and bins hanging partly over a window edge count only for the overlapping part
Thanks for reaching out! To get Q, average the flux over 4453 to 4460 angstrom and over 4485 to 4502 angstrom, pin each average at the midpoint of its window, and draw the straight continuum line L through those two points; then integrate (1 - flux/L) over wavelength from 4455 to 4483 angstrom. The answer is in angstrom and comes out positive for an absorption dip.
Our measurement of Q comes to -2.0 angstrom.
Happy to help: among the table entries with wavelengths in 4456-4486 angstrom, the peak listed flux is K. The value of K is 9.911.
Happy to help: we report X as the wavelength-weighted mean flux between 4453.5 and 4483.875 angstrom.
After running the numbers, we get 8.67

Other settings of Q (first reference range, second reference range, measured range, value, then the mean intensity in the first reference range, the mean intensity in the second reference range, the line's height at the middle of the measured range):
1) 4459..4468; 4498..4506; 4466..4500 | 2.5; 8.84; 9.89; 9.37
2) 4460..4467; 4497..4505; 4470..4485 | 0.3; 8.88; 9.84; 9.24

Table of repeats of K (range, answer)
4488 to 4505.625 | 10.42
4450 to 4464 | 9.483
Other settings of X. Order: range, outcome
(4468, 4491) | 8.74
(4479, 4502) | 8.88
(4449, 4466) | 8.45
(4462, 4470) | 8.54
